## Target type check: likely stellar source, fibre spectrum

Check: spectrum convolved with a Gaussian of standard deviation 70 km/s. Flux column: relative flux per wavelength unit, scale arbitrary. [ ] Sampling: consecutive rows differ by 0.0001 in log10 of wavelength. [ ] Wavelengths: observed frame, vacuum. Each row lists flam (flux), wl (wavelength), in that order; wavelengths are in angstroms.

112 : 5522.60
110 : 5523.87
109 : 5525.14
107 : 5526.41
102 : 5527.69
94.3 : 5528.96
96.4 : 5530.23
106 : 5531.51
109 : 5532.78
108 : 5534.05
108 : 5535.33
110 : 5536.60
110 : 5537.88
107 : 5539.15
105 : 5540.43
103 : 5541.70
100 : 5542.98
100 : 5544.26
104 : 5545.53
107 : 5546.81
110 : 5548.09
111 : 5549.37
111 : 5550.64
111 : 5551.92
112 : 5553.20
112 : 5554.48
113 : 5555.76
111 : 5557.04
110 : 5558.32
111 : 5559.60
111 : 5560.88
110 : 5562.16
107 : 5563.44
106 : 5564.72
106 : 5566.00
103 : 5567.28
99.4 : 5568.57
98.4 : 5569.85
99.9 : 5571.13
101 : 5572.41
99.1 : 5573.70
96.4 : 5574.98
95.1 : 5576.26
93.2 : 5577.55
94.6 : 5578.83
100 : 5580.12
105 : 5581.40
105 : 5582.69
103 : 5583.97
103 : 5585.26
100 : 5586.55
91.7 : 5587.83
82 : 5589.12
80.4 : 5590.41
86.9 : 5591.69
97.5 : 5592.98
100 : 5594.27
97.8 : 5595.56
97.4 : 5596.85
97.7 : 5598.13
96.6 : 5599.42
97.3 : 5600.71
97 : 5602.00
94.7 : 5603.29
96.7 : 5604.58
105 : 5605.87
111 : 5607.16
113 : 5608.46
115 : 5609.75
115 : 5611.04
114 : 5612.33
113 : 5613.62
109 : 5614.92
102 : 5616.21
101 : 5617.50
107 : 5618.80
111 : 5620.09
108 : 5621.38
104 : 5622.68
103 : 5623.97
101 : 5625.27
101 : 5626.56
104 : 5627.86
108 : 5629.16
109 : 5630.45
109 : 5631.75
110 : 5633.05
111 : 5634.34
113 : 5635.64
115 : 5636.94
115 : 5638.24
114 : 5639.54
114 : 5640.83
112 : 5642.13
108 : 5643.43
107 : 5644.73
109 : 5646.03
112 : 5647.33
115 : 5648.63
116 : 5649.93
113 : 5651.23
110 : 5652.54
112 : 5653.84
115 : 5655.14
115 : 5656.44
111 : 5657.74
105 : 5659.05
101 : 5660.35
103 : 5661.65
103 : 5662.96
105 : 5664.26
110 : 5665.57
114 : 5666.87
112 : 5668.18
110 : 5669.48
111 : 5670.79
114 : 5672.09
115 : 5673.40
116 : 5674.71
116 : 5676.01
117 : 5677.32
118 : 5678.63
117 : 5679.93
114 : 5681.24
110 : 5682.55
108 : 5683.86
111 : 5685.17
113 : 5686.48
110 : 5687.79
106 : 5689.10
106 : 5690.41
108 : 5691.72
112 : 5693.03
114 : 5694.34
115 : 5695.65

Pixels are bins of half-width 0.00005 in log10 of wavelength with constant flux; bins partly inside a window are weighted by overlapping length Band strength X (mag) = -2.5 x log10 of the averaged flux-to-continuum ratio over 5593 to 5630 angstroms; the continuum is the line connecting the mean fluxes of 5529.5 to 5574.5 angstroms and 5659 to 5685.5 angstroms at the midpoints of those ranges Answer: 0.05 mag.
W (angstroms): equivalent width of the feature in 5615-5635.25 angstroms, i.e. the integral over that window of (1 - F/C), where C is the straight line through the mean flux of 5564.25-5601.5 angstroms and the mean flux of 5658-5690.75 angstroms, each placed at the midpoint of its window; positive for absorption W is -0.48 angstroms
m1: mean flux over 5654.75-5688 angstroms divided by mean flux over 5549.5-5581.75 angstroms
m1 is 1.06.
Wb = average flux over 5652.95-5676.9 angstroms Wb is 111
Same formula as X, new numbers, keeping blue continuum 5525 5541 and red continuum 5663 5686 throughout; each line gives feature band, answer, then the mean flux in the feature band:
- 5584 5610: 0.11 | 97.9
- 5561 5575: 0.04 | 103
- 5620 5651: 0.01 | 110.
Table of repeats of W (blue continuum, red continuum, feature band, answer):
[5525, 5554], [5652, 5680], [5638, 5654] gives -0.2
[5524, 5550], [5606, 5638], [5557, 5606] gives 3.5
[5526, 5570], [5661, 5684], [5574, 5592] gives 2.1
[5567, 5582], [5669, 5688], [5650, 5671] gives 0.2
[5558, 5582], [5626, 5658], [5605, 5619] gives -0.3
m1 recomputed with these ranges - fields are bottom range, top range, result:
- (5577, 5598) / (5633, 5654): 1.17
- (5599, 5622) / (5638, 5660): 1.05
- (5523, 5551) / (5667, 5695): 1.06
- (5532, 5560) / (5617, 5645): 1.00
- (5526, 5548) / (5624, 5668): 1.05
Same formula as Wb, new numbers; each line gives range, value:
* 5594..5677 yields 108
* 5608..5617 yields 111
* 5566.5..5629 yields 101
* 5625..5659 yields 111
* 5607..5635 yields 108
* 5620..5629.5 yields 105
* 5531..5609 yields 103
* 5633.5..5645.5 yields 112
